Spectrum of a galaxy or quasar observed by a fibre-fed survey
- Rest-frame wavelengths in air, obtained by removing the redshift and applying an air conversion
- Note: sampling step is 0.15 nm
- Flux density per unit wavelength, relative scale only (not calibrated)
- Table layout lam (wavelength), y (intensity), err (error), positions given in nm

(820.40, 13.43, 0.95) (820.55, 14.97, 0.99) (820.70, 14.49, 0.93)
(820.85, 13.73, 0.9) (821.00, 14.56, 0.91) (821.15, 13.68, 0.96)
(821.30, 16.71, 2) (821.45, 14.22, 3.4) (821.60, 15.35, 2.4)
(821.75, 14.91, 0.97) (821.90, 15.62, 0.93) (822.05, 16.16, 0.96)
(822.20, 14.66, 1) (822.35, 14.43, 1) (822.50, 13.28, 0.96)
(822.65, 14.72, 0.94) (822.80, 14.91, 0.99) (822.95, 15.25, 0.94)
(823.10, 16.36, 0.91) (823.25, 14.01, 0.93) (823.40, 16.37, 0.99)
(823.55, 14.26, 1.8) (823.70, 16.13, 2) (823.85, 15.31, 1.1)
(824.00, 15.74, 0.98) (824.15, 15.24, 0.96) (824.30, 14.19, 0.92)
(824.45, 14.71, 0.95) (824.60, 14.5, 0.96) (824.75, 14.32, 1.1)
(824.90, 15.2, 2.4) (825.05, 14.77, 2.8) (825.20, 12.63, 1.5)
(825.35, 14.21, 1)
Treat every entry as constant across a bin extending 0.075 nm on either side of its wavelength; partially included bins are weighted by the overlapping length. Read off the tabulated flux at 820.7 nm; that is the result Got 14.49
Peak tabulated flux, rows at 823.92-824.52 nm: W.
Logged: 15.74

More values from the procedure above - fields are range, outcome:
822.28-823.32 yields 16.36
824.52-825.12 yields 15.2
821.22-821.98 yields 16.71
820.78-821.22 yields 14.56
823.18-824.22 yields 16.37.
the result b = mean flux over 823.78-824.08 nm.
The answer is 15.5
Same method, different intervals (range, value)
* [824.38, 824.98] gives 14.7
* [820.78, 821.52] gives 14.6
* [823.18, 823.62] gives 14.9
